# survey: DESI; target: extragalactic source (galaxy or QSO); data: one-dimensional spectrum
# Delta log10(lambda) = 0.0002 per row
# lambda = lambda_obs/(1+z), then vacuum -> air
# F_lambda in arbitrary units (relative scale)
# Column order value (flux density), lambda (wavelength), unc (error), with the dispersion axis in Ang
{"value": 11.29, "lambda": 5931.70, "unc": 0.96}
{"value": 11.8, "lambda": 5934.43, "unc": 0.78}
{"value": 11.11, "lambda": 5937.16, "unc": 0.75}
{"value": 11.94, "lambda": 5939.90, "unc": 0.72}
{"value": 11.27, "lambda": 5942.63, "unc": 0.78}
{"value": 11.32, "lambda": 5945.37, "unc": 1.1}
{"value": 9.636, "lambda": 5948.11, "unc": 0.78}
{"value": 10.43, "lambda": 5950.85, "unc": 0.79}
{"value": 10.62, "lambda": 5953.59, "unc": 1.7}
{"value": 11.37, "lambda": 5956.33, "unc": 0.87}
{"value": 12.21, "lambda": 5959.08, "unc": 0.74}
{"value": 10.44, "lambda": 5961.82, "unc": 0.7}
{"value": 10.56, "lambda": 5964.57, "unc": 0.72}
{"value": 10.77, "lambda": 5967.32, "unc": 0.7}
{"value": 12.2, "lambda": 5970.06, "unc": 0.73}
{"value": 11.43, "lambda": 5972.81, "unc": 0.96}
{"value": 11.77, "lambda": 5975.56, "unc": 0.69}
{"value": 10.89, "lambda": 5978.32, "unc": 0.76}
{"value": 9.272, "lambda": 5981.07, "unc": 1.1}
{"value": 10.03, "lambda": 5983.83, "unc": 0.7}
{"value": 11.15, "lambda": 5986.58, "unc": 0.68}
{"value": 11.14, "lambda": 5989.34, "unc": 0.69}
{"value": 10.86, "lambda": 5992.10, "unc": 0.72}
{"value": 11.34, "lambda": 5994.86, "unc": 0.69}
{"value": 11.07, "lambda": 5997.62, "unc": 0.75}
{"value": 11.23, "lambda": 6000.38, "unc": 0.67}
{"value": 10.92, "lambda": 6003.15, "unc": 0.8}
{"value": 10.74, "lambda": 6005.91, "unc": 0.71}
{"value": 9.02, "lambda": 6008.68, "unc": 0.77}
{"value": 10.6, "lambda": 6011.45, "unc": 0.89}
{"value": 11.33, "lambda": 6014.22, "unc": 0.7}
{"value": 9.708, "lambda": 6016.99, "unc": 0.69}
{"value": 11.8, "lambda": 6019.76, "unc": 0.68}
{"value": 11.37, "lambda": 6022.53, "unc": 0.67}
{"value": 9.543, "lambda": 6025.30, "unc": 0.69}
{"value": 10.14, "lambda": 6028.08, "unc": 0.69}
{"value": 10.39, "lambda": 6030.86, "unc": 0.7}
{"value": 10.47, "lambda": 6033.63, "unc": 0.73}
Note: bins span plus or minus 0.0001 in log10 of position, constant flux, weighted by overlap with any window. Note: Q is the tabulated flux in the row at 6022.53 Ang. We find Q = 11.37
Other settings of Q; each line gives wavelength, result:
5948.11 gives 9.636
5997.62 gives 11.07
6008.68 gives 9.02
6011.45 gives 10.6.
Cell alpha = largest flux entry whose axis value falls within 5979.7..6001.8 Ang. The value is 11.34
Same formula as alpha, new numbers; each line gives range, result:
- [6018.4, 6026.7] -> 11.8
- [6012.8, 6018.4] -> 11.33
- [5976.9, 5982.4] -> 10.89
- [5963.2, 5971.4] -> 12.2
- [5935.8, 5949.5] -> 11.94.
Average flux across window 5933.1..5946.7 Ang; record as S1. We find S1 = 11.5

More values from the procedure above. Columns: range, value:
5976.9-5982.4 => 10.1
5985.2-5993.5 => 11.1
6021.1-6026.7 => 10.5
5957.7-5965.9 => 11.1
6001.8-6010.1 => 10.2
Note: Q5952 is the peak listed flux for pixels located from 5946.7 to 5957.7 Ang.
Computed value 11.37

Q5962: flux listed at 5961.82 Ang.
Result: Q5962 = 10.44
